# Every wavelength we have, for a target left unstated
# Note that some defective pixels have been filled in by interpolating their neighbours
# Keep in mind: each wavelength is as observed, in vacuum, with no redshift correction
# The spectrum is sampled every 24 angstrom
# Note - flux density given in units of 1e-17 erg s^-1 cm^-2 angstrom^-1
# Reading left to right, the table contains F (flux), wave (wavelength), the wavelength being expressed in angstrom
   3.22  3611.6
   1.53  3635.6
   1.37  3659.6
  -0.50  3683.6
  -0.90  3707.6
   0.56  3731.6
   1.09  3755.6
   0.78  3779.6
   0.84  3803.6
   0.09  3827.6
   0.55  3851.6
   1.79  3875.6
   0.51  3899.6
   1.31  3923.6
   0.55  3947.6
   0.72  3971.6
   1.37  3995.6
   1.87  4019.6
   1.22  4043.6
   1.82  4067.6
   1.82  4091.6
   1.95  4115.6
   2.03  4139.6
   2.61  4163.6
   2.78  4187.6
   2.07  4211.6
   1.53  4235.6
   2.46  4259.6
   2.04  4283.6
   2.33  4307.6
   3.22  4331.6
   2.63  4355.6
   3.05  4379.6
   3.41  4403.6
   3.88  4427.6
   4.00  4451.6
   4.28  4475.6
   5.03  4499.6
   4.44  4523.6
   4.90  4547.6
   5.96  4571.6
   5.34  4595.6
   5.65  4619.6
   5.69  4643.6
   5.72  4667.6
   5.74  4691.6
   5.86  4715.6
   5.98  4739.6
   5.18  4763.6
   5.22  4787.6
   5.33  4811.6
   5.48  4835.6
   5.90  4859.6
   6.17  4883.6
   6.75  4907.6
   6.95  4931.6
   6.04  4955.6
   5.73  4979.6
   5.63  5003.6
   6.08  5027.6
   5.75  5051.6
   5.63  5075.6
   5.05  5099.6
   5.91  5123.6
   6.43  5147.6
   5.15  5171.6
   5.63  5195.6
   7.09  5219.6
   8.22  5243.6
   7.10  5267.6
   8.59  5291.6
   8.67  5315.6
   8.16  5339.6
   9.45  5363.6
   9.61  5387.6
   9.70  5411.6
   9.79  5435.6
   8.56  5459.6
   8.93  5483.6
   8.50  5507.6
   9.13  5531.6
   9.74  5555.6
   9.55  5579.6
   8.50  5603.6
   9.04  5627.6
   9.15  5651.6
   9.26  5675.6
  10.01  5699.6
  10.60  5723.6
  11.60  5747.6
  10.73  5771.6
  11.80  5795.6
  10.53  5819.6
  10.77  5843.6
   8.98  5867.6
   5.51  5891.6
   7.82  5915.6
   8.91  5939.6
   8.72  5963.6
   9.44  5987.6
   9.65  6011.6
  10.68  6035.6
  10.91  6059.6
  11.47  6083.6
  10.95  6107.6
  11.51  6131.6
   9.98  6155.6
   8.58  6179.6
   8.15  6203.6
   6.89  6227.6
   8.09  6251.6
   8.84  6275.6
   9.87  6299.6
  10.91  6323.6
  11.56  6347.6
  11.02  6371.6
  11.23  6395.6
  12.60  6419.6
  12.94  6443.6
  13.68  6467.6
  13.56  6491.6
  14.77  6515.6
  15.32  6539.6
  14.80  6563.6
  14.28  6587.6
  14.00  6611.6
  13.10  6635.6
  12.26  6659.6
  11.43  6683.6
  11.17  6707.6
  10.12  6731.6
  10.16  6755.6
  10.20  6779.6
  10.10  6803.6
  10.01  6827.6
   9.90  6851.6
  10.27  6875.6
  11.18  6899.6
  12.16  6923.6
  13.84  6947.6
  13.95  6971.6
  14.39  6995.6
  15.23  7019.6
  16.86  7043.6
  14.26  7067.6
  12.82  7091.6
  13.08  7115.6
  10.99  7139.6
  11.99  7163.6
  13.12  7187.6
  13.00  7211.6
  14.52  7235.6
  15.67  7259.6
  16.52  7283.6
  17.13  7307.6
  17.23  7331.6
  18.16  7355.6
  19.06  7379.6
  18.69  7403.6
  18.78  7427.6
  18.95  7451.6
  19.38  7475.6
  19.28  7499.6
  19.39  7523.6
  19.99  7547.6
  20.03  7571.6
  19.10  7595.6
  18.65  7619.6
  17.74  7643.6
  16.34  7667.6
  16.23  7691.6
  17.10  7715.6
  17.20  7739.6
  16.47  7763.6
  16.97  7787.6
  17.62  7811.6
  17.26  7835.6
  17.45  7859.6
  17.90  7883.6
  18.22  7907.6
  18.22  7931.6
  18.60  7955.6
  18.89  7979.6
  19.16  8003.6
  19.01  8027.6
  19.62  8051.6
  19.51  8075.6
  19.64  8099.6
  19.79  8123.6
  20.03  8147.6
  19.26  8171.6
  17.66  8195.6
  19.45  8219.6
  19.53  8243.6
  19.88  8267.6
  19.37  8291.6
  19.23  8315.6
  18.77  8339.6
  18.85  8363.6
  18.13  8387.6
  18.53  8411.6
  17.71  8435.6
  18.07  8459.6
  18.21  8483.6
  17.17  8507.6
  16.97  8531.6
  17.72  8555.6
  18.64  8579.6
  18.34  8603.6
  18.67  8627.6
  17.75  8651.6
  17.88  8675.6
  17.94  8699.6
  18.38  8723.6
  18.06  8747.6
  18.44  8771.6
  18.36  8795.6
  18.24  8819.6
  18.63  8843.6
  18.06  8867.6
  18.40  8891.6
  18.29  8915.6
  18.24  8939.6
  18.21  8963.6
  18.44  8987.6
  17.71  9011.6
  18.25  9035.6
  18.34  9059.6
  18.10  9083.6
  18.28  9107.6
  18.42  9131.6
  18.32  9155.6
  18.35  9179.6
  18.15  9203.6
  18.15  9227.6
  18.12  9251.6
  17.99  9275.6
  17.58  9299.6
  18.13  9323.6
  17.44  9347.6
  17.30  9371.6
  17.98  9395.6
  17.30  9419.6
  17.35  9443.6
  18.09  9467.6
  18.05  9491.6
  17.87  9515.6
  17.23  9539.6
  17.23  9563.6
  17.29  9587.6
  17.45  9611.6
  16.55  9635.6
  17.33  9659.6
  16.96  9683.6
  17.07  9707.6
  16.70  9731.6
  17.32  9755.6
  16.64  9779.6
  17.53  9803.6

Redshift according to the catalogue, 0.00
